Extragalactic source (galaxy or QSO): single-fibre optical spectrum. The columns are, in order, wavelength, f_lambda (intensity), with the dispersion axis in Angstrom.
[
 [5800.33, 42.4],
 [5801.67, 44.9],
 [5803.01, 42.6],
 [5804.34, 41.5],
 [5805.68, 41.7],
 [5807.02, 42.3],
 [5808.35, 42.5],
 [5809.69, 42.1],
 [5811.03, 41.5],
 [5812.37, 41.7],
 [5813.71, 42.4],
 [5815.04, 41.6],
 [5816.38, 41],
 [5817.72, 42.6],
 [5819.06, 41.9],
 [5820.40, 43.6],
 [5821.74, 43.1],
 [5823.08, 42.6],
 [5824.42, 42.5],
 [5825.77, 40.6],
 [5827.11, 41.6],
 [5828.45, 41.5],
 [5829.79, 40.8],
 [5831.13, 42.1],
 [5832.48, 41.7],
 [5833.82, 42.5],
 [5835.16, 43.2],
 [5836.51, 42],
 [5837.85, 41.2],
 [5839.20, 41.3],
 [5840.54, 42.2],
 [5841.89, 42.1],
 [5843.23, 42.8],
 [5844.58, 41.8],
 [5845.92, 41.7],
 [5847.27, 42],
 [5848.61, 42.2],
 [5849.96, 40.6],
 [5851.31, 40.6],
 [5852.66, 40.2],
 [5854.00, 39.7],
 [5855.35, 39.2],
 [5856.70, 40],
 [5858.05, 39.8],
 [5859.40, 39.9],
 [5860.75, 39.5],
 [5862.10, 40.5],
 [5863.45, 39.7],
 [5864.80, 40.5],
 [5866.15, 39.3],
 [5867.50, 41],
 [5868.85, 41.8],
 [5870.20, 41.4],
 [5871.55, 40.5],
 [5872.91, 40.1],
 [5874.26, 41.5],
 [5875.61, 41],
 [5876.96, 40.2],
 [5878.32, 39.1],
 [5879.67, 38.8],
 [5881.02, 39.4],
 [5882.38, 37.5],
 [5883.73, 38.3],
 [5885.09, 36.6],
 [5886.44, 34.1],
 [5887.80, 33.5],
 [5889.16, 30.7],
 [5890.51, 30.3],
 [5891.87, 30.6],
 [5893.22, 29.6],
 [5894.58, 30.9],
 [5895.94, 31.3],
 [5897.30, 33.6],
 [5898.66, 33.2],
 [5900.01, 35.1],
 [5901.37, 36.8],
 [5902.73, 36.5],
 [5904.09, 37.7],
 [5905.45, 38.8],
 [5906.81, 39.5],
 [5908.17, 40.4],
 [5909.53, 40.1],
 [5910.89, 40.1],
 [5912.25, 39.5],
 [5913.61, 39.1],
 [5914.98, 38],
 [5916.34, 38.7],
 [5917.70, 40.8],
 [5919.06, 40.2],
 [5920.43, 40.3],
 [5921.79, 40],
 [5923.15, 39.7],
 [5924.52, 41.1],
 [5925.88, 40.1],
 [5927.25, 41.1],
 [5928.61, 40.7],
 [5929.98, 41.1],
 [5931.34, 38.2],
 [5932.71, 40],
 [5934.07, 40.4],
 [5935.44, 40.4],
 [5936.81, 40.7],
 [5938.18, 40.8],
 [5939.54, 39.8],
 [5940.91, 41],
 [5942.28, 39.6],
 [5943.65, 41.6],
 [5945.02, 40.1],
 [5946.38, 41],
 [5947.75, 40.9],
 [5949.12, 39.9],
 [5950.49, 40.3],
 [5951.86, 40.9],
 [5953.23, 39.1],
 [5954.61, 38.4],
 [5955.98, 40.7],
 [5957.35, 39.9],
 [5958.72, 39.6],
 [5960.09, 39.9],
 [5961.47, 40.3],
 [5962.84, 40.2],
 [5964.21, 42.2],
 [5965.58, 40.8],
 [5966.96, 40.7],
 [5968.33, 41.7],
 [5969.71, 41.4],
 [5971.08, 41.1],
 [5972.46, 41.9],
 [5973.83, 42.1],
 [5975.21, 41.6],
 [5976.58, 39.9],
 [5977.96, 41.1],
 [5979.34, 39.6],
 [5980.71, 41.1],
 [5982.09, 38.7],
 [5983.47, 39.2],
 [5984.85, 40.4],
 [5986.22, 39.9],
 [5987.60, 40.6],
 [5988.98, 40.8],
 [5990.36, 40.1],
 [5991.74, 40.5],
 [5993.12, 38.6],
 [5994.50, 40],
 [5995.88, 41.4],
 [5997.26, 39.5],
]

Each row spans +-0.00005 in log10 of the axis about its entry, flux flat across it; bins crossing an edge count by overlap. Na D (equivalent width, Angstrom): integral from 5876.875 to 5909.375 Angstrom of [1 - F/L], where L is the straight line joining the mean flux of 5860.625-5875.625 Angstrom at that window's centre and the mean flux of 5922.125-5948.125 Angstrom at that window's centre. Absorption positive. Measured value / 4.0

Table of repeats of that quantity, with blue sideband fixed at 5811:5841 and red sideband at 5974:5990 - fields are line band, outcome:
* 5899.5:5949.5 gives 1.4 Angstrom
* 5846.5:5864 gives 0.6 Angstrom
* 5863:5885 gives 0.8 Angstrom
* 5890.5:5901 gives 2.3 Angstrom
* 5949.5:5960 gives 0.2 Angstrom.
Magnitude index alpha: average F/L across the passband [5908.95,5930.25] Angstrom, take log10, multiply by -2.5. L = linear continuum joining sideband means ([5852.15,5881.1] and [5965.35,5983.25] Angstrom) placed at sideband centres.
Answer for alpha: 0.01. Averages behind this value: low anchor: 40.2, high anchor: 40.8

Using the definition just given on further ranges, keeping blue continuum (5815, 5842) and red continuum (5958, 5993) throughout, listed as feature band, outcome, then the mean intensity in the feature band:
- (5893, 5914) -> 0.13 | 36.5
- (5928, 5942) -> 0.02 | 40.3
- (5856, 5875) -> 0.03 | 40.4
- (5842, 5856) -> 0.02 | 41.1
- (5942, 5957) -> 0.02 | 40.2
